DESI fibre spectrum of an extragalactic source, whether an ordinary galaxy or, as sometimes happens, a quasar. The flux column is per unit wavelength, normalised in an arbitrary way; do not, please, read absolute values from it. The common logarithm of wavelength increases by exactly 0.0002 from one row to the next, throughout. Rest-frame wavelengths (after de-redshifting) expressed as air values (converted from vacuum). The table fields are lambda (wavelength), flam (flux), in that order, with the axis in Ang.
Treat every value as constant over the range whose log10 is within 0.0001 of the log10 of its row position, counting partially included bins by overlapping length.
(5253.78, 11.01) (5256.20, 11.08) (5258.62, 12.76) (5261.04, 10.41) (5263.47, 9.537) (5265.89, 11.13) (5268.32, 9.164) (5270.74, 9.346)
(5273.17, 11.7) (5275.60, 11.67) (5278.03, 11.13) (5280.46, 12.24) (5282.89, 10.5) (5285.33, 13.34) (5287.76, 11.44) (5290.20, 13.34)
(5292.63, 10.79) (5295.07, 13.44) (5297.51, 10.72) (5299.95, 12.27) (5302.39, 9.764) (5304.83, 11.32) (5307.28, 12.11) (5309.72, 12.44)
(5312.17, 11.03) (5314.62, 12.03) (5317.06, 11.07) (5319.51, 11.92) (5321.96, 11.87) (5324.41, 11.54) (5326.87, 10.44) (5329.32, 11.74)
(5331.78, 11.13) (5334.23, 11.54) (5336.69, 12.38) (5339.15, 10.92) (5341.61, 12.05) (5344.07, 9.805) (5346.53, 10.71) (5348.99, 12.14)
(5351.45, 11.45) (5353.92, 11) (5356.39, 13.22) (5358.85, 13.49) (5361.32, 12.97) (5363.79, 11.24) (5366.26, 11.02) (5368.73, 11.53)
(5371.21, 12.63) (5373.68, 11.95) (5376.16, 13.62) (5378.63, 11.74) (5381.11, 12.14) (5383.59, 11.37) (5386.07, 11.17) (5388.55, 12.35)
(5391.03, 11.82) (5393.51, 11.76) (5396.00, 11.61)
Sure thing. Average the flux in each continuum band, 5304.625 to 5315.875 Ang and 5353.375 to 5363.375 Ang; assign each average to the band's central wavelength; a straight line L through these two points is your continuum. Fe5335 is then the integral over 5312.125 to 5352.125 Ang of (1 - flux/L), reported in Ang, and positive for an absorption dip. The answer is 2.6 Ang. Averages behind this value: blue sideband 11.8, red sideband 12.7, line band 11.4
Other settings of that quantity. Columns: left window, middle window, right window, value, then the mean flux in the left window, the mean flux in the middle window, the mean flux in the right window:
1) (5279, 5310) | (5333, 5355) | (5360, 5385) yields 1.1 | 11.8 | 11.3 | 12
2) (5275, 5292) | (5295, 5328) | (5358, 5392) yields 1.3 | 11.9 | 11.5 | 12.1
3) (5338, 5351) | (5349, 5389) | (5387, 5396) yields -1.8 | 11.2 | 12.1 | 11.9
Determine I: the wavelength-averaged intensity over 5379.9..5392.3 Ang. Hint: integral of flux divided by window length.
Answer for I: 11.8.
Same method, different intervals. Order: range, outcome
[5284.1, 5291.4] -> 12.7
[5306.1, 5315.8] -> 11.9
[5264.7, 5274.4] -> 10.3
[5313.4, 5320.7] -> 11.7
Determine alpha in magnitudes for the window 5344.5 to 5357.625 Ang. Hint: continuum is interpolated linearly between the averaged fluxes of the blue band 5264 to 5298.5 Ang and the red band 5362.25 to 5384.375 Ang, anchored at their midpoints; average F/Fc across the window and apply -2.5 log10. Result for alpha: 0.02 mag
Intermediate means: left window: 11.4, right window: 11.9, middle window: 11.6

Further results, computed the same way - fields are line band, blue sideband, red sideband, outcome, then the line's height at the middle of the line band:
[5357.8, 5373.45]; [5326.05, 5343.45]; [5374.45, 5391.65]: -0.028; 11.8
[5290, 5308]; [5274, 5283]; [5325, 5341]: -0.014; 11.5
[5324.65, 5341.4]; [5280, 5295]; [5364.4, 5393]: 0.053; 12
